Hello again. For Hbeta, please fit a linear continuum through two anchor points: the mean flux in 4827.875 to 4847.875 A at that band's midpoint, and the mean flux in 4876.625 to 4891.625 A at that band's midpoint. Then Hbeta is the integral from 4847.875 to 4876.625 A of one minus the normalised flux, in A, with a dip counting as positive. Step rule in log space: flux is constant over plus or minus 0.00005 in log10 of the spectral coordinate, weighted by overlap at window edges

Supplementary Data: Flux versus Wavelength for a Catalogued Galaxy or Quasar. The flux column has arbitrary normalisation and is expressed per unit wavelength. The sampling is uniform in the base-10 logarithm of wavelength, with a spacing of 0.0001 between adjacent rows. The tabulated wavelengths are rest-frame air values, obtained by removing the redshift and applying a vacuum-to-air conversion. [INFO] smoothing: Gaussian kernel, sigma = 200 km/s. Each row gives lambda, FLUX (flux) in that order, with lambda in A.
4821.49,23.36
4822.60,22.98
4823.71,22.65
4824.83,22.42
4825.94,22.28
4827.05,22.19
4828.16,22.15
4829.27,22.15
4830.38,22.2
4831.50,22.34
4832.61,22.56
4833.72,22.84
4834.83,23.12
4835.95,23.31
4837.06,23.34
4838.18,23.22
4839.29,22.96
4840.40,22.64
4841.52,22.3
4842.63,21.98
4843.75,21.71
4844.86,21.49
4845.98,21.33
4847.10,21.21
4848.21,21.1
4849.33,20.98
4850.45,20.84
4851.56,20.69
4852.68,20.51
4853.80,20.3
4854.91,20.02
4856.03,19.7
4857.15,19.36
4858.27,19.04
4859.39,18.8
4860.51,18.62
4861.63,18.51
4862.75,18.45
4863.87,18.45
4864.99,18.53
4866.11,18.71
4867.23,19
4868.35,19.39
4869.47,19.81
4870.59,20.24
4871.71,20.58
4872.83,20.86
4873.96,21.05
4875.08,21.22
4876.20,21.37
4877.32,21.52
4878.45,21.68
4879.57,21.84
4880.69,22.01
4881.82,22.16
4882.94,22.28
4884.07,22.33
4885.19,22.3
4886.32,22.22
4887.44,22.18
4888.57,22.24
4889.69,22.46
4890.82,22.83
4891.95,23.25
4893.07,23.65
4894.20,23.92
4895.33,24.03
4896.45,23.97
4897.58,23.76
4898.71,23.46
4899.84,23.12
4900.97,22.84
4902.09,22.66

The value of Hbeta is 3.1 A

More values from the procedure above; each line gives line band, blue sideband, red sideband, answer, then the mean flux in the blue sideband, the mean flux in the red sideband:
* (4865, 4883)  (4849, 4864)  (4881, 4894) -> 0.5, 19.6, 22.6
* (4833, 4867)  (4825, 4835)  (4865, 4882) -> 1.3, 22.4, 20.7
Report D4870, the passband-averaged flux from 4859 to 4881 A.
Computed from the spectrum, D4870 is 20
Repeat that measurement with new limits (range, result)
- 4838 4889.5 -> 20.8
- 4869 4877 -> 20.8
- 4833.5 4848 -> 22.4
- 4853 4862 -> 19.3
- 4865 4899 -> 21.8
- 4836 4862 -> 21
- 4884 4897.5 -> 23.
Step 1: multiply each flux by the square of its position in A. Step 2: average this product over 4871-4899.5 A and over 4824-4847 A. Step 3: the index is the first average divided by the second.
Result 1.0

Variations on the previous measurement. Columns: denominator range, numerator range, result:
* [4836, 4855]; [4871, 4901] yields 1.05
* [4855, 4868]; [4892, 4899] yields 1.28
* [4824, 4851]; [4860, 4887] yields 0.94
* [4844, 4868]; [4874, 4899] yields 1.15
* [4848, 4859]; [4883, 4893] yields 1.13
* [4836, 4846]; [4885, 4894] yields 1.03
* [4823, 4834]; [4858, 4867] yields 0.84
